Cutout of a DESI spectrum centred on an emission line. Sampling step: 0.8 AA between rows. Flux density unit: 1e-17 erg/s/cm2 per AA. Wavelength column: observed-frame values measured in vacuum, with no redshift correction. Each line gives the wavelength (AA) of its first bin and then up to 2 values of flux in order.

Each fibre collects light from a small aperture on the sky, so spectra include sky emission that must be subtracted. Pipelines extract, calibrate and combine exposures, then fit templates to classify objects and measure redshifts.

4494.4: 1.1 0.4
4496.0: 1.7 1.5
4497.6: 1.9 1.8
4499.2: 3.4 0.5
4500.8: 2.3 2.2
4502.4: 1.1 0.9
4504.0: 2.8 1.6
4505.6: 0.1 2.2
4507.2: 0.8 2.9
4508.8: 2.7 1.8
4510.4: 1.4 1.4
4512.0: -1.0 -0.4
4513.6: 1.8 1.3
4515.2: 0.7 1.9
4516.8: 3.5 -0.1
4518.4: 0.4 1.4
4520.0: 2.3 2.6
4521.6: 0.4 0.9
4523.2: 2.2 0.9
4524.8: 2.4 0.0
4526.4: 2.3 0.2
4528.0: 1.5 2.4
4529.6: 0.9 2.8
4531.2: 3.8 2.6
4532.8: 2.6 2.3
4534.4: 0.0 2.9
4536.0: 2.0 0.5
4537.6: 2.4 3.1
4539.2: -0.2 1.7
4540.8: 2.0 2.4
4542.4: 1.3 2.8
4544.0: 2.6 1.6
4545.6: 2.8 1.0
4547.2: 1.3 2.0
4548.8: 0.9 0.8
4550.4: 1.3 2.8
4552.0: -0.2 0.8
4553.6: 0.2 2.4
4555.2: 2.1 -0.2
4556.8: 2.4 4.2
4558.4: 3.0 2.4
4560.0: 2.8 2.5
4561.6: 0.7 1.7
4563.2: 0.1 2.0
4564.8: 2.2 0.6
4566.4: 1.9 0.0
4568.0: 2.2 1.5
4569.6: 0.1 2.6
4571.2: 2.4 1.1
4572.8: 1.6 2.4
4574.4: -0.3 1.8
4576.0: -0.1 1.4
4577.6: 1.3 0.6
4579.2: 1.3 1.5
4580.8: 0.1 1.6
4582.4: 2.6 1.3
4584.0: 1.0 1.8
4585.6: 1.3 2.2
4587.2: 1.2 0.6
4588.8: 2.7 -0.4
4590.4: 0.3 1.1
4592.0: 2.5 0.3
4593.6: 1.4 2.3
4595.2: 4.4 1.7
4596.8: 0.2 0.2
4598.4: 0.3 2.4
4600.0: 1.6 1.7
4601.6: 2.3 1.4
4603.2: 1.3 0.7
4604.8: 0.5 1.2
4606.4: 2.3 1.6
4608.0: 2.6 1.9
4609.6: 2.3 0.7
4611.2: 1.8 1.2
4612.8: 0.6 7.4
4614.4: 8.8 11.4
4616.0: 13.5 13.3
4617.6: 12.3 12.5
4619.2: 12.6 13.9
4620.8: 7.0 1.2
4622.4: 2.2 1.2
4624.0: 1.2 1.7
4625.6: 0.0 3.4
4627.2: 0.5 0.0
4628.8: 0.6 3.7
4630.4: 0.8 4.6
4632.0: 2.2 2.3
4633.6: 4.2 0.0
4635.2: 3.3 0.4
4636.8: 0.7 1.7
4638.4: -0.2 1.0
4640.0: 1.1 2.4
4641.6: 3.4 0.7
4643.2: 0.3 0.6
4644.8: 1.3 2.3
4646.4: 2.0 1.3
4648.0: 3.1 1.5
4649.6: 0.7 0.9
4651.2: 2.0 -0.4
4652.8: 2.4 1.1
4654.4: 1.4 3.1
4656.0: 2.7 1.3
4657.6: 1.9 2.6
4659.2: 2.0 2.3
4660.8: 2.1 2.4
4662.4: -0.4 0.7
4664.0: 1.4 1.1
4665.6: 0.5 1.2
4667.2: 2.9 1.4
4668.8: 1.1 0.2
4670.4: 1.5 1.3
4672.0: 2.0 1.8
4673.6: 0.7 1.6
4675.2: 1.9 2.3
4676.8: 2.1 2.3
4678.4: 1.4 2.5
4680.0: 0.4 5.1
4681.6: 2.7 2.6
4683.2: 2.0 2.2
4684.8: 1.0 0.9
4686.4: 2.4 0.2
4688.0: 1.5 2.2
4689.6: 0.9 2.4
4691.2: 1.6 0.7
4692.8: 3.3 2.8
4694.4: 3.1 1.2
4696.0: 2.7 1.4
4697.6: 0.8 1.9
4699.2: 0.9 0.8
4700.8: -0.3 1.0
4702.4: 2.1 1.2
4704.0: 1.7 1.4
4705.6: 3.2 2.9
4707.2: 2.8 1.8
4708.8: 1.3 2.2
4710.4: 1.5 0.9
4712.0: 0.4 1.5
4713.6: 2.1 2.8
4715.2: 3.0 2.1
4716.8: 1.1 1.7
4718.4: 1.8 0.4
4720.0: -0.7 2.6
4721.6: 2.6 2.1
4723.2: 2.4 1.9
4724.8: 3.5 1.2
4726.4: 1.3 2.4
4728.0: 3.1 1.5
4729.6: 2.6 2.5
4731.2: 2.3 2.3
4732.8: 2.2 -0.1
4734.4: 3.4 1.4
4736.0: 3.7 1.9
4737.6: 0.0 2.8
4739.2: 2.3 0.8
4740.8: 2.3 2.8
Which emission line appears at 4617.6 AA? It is [O II] 3727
